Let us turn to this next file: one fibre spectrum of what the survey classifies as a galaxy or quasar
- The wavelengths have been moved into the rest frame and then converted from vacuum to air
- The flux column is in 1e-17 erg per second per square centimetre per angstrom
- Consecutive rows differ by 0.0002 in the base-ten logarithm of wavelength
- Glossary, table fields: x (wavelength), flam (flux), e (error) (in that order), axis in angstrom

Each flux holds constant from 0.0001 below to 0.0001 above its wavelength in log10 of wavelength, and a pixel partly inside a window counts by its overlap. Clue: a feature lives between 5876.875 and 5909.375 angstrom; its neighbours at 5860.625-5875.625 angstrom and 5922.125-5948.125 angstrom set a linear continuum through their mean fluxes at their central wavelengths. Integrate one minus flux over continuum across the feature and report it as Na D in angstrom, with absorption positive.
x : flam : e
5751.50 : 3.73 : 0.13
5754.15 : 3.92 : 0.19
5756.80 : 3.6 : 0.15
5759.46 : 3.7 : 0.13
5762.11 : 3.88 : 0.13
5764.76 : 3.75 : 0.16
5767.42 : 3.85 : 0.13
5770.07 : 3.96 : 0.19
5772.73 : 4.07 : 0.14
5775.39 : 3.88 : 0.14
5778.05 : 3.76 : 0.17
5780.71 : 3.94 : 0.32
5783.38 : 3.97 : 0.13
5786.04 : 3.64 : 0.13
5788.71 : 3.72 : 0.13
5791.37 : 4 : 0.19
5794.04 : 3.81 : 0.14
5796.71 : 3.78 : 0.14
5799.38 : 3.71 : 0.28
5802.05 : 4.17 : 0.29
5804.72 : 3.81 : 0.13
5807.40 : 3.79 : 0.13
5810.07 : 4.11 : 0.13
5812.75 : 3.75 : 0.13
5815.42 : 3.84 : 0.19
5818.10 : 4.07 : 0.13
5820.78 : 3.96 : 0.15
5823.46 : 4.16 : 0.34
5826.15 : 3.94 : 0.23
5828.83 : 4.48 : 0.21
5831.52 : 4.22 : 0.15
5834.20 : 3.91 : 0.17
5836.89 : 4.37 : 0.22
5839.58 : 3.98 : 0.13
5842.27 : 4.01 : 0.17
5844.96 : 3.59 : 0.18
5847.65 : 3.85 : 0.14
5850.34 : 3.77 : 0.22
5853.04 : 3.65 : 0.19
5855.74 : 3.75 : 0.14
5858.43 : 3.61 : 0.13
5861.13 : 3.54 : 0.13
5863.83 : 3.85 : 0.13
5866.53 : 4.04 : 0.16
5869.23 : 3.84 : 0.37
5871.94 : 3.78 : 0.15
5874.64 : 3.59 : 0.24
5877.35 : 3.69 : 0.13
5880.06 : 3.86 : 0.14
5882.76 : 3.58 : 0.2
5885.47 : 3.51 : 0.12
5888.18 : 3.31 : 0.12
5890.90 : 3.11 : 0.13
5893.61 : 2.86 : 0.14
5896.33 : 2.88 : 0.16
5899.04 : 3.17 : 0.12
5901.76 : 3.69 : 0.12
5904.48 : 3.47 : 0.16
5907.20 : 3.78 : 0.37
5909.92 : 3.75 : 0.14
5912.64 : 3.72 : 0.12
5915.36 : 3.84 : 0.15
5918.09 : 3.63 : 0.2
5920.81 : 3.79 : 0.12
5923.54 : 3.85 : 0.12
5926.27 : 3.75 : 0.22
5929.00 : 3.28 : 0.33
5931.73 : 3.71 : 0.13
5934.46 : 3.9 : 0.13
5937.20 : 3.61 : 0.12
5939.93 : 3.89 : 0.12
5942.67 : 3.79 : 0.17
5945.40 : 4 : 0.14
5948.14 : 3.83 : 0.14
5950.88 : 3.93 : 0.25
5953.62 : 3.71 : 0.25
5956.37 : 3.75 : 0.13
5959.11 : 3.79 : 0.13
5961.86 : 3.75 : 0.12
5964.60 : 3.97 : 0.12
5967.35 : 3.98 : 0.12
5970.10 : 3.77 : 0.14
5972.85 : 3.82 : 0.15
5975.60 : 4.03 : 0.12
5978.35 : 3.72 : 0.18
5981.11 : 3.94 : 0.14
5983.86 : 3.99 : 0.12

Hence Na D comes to 3.2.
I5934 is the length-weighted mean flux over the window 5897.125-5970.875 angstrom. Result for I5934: 3.74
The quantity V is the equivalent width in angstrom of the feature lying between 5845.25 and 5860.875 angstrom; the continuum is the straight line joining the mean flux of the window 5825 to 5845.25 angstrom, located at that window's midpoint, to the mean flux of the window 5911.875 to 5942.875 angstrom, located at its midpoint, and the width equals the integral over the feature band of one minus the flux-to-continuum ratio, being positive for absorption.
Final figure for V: 1.2 angstrom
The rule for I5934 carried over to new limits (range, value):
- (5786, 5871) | 3.9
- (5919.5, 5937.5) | 3.7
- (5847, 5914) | 3.58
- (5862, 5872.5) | 3.87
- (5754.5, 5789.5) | 3.83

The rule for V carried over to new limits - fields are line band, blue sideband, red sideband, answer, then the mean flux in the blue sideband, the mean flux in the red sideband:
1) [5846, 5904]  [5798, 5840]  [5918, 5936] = 4.4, 4.02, 3.71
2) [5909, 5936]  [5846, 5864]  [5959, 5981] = 0.5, 3.71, 3.86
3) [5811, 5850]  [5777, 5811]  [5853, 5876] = -2.1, 3.86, 3.74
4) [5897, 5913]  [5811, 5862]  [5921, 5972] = 1.2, 3.92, 3.79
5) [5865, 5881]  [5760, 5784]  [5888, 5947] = -0.5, 3.89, 3.59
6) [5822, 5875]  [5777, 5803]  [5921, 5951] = -1.2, 3.85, 3.77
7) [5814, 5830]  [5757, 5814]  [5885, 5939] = -1.3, 3.85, 3.53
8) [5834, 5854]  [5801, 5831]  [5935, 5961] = 0.4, 4.01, 3.81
